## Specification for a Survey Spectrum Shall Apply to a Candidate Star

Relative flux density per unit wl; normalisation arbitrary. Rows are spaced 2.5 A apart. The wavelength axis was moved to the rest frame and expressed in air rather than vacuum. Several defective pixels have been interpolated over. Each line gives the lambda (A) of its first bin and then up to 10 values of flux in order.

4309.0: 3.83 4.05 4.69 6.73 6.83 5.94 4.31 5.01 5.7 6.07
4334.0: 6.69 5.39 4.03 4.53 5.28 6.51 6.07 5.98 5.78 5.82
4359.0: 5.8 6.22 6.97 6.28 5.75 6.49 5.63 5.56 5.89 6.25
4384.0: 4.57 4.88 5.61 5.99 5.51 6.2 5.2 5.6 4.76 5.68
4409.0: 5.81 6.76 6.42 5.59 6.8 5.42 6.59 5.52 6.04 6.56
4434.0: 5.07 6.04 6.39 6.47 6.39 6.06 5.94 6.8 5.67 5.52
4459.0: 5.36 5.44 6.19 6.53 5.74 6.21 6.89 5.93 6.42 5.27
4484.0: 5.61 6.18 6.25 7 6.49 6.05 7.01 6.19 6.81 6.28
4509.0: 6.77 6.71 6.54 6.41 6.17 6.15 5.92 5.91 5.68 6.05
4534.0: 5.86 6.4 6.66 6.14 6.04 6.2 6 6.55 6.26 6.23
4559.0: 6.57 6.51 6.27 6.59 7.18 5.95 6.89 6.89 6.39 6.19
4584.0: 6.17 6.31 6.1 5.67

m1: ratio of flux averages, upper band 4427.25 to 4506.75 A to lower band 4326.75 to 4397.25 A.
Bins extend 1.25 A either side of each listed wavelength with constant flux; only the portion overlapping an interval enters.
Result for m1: 1.07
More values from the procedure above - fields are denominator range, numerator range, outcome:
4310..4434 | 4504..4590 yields 1.10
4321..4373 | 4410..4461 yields 1.06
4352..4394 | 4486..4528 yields 1.10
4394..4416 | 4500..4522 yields 1.12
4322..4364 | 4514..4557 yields 1.10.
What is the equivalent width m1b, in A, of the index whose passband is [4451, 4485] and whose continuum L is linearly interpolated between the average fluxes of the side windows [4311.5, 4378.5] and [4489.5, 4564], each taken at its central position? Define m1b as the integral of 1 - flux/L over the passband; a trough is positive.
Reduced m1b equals 1.0 A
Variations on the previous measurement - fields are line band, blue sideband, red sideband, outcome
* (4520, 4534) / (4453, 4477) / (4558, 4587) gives 0.7 A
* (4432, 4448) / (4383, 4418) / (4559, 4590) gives -0.7 A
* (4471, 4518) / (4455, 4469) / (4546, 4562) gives -3.0 A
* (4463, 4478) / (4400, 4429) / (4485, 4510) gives 0.1 A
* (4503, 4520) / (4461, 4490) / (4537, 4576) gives -0.8 A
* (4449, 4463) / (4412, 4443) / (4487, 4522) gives 1.0 A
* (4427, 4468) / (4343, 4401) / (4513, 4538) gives -0.3 A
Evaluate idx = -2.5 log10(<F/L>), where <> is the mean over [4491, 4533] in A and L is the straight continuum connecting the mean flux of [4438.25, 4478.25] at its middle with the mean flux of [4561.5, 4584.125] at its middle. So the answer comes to -0.01 mag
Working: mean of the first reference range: 6.1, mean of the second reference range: 6.52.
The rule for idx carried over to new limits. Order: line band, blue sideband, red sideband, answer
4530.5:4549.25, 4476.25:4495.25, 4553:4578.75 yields 0.04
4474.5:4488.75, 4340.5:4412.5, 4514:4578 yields 0.03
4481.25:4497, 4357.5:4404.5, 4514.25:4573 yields -0.02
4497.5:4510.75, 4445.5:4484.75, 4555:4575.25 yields -0.07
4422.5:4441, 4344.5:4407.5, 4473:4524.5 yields 0.00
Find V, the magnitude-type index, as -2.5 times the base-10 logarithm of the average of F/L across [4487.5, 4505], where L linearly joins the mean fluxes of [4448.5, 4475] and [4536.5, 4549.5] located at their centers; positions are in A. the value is -0.07 mag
